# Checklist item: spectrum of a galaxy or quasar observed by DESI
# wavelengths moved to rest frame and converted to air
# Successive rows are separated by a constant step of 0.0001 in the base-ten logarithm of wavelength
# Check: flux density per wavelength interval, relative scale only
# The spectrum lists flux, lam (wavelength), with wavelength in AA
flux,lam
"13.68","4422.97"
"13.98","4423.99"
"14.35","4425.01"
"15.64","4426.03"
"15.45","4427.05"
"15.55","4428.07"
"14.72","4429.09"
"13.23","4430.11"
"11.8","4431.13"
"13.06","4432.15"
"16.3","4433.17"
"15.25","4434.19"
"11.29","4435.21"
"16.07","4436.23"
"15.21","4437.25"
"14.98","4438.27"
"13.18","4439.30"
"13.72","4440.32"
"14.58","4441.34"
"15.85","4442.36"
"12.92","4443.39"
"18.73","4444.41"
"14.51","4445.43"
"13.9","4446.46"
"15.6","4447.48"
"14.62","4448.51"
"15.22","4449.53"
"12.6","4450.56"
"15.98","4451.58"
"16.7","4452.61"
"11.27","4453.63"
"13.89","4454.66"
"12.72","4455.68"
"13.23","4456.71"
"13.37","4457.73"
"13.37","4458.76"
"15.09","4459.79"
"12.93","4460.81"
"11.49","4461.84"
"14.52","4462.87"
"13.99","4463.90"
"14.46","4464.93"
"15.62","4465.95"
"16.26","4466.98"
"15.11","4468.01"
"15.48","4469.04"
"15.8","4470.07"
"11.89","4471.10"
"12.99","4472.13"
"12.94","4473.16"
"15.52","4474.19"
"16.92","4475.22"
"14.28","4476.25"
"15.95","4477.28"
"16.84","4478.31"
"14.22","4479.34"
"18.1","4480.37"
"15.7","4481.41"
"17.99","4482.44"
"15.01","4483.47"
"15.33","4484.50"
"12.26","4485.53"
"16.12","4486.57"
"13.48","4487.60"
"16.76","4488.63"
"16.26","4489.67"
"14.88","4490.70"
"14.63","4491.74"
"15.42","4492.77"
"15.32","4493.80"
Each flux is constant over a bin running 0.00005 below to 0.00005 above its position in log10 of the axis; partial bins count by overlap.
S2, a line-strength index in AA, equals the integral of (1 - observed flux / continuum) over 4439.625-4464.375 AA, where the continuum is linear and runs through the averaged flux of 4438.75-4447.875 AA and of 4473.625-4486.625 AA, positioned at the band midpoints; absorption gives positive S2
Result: 1.3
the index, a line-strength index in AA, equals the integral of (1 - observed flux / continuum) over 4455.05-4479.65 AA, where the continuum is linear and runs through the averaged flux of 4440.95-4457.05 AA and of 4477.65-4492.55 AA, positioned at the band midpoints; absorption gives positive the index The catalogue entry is 1.1 AA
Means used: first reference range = 14.5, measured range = 14.4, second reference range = 15.5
